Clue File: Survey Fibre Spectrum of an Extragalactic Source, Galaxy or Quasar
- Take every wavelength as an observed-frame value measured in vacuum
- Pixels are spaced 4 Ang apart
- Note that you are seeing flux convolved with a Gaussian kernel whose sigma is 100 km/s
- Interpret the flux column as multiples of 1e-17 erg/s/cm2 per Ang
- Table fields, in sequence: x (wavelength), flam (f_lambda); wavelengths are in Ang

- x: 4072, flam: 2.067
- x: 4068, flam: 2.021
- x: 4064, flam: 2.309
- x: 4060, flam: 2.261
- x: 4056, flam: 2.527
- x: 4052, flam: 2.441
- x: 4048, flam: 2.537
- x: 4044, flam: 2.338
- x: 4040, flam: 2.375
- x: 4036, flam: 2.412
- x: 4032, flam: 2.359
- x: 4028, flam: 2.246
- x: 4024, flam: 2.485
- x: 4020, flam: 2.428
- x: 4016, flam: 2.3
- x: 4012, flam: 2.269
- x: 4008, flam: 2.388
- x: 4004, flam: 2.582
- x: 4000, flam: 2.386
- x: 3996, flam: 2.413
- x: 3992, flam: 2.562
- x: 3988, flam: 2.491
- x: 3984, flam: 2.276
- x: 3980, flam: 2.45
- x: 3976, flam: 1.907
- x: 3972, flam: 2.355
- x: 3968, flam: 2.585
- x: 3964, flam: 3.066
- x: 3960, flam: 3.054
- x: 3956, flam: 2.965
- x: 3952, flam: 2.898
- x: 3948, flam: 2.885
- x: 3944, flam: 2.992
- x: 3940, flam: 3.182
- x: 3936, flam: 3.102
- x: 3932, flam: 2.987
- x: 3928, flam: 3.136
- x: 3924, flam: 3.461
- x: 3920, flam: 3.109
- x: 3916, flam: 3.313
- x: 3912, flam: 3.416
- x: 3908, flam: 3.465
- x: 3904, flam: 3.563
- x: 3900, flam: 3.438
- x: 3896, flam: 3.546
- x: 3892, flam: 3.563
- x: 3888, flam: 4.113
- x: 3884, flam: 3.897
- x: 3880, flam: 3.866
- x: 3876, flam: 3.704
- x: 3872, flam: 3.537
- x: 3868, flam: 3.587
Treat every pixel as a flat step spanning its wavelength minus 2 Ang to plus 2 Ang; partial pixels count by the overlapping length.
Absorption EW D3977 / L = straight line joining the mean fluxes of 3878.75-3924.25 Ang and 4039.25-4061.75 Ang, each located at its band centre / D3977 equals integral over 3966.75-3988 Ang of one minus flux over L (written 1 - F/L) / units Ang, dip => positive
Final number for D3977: 4.7 Ang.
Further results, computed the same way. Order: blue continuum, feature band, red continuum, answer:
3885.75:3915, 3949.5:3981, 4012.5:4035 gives 2.94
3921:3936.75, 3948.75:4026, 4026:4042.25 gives 5.39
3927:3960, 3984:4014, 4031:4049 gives 2.61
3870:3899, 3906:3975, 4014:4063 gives 4.49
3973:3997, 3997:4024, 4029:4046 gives -0.51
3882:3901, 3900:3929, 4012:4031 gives 0.99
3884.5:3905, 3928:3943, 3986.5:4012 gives 0.49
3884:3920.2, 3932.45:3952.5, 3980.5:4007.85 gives 0.29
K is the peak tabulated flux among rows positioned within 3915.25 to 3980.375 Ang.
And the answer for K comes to 3.461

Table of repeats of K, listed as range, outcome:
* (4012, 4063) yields 2.537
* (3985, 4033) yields 2.582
